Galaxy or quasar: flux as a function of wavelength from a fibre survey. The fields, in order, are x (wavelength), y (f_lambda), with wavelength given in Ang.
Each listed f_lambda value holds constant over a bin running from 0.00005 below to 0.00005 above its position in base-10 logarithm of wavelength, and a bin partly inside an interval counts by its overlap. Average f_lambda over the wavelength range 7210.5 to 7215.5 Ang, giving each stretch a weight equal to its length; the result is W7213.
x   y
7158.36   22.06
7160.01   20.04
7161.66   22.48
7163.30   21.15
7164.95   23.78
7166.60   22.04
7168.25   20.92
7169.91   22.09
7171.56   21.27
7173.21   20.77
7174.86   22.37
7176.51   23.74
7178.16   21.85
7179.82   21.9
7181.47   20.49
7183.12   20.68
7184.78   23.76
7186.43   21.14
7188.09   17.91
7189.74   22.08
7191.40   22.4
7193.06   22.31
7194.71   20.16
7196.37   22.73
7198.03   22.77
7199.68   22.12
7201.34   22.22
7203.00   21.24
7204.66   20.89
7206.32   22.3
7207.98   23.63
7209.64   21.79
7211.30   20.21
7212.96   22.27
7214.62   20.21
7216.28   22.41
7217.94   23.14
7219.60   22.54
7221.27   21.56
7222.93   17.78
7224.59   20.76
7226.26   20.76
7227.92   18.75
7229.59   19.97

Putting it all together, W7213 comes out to 20.9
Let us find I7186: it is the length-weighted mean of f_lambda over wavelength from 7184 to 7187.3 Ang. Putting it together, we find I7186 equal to 22.4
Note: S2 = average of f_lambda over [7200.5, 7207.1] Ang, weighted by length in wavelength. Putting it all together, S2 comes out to 21.6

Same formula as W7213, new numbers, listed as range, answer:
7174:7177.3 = 23.1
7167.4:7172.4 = 21.4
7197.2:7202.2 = 22.4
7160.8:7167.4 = 22.4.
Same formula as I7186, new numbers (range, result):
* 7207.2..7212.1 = 21.9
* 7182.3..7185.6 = 22.2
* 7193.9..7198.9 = 21.9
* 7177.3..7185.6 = 21.7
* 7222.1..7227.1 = 19.8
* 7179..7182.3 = 21.2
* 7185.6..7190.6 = 20.4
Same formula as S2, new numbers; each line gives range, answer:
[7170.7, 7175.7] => 21.5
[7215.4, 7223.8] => 21.5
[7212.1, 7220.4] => 22.1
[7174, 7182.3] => 22.1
